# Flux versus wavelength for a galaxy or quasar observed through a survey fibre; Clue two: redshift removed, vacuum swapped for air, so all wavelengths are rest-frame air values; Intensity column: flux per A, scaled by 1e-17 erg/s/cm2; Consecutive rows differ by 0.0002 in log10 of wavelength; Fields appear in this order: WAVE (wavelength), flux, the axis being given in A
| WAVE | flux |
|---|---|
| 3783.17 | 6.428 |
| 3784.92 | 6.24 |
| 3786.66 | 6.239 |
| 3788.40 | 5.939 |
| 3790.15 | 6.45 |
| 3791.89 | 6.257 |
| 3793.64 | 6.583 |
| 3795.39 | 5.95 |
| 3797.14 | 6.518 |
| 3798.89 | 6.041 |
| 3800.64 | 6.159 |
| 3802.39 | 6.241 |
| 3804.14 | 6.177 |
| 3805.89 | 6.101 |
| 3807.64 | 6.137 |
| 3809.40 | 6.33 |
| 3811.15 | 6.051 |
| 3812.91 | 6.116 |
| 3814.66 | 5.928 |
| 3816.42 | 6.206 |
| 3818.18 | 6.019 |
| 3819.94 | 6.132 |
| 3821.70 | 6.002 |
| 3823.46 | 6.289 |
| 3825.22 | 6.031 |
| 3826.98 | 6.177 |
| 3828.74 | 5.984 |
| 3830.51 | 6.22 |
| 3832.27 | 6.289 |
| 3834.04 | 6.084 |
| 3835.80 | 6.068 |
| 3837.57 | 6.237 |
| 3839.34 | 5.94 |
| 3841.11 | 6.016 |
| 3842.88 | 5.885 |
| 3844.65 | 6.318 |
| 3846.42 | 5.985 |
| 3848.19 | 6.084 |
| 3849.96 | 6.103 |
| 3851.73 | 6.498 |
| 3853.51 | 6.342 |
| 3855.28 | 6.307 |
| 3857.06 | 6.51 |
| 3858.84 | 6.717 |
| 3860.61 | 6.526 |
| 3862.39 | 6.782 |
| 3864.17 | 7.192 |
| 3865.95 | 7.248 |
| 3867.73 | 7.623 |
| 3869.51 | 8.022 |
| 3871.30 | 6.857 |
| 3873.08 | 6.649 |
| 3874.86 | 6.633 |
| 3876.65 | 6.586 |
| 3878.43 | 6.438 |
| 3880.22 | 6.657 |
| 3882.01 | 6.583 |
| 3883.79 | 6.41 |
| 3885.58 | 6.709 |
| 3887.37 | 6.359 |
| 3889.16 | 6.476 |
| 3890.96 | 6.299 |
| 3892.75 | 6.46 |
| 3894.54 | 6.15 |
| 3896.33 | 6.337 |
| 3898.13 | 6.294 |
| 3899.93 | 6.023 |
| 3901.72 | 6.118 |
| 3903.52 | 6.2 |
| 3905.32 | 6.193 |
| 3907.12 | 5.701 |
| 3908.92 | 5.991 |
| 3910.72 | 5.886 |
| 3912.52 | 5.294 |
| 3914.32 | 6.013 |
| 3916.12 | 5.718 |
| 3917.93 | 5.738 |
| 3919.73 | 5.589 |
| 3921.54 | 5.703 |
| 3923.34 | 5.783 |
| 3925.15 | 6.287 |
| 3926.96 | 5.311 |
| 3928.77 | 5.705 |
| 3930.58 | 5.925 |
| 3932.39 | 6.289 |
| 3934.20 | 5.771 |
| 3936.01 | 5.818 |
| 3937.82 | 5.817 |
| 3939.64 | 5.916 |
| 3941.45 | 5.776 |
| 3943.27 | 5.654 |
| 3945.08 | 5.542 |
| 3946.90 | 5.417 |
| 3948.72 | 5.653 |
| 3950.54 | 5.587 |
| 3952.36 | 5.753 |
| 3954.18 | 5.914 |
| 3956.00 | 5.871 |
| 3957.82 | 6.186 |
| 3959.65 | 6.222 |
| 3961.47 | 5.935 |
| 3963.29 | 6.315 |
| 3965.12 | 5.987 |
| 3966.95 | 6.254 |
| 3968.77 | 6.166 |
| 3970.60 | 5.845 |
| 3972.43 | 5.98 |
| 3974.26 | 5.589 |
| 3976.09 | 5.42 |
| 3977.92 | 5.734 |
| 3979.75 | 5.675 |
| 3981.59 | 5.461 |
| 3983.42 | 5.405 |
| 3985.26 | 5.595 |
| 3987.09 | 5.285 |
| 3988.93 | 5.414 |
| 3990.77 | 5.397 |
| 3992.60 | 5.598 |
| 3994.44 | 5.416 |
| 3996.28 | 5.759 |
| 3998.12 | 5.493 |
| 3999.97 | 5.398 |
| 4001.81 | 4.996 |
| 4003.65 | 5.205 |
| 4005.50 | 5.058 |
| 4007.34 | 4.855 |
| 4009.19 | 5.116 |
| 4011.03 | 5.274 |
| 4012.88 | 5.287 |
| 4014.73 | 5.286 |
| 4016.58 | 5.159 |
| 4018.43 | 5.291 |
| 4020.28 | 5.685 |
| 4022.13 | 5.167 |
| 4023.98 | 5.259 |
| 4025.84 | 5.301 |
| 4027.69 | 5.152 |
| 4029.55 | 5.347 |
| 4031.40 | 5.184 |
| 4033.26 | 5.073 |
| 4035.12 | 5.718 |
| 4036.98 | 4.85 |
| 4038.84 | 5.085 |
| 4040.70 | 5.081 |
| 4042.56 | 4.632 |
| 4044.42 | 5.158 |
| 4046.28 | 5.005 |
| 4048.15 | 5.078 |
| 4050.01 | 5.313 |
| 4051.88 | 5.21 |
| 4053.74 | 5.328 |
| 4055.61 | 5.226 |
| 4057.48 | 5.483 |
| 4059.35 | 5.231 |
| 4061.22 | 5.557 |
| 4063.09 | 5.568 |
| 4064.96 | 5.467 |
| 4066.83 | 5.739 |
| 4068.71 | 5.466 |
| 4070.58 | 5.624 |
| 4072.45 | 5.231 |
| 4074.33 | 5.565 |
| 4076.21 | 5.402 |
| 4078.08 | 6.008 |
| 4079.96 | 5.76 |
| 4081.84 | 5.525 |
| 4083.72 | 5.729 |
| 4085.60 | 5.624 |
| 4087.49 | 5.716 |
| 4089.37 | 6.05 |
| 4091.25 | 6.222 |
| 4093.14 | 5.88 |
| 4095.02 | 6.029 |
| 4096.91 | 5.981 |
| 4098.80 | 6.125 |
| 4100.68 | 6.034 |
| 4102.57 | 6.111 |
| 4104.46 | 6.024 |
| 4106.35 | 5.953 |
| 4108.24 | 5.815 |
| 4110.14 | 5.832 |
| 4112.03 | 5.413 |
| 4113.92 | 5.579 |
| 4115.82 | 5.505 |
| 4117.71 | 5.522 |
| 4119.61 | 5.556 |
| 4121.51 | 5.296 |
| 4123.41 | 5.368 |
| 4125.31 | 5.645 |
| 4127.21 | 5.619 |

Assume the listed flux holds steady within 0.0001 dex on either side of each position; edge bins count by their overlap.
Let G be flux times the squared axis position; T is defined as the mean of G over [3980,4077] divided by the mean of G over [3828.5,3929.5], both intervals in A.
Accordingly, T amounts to 0.91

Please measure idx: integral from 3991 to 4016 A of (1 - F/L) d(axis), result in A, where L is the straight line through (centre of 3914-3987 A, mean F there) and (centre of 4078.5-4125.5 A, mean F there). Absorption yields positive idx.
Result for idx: 2.17 A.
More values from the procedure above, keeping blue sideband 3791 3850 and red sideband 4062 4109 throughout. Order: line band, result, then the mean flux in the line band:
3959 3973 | -0.3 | 6.09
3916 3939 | 0.7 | 5.81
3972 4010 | 3.2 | 5.41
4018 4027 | 0.8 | 5.34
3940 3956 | 0.8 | 5.68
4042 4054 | 1.5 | 5.11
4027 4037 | 1.0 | 5.25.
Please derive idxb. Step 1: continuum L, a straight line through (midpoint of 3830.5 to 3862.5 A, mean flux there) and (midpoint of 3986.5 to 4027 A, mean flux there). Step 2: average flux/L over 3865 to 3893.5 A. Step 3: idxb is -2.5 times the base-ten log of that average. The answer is -0.12 mag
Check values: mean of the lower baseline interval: 6.25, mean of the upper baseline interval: 5.3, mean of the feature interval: 6.75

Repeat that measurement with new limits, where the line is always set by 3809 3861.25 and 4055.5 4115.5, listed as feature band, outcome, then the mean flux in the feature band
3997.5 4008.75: 0.14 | 5.15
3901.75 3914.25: 0.03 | 5.9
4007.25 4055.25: 0.12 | 5.19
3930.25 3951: 0.04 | 5.76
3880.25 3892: -0.07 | 6.49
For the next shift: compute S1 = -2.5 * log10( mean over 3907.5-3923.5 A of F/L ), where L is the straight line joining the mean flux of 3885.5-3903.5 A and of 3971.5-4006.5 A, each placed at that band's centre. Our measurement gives 0.07 mag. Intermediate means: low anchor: 6.3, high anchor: 5.47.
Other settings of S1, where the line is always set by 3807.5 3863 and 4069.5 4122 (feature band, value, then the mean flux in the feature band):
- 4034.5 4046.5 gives 0.157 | 5.07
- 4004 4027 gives 0.130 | 5.23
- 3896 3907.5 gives -0.008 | 6.13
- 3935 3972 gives 0.021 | 5.88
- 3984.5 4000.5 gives 0.085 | 5.48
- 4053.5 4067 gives 0.073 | 5.44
